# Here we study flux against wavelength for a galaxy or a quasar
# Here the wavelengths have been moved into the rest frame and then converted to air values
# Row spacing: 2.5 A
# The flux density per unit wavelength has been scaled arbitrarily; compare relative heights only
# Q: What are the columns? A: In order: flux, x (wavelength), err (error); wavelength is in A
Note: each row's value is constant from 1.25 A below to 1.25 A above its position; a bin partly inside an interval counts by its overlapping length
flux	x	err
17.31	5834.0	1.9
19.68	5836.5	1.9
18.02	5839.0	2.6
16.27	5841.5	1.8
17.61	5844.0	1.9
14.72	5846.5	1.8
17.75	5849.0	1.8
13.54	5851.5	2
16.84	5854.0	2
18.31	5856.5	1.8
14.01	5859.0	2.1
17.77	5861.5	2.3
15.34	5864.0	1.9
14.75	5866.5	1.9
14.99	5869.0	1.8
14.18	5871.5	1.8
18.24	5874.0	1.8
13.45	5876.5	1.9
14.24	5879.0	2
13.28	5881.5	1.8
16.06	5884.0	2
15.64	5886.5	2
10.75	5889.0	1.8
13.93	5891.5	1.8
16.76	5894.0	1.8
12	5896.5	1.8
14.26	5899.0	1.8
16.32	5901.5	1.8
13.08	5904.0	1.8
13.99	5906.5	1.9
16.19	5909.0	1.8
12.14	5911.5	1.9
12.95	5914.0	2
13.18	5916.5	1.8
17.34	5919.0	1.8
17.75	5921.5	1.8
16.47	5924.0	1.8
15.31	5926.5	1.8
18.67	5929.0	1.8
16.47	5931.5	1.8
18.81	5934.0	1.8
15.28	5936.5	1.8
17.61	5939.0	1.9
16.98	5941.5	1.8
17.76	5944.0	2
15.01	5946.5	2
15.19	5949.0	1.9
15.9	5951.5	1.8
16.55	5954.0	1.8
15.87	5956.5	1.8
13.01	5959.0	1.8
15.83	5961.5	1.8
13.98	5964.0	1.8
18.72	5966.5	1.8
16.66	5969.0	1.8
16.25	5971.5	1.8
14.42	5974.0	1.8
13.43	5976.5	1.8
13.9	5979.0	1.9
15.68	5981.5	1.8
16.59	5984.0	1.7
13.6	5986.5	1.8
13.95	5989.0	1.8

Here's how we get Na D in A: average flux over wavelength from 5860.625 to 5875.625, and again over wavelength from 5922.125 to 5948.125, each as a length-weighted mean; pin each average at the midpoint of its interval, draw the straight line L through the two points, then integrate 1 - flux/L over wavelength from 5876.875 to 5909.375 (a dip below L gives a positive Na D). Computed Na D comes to 3.8 A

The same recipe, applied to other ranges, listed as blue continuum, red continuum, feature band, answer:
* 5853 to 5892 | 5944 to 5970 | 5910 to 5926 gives 0.5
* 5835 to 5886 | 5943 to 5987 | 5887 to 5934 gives 2.2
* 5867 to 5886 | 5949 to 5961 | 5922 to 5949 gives -2.7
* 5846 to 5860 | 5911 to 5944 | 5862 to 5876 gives 0.4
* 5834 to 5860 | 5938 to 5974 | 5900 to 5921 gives 2.3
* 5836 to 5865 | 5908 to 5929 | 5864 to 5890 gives 2.4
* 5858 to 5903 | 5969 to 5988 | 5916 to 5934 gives -2.3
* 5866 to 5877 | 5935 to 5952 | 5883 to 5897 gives 1.1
